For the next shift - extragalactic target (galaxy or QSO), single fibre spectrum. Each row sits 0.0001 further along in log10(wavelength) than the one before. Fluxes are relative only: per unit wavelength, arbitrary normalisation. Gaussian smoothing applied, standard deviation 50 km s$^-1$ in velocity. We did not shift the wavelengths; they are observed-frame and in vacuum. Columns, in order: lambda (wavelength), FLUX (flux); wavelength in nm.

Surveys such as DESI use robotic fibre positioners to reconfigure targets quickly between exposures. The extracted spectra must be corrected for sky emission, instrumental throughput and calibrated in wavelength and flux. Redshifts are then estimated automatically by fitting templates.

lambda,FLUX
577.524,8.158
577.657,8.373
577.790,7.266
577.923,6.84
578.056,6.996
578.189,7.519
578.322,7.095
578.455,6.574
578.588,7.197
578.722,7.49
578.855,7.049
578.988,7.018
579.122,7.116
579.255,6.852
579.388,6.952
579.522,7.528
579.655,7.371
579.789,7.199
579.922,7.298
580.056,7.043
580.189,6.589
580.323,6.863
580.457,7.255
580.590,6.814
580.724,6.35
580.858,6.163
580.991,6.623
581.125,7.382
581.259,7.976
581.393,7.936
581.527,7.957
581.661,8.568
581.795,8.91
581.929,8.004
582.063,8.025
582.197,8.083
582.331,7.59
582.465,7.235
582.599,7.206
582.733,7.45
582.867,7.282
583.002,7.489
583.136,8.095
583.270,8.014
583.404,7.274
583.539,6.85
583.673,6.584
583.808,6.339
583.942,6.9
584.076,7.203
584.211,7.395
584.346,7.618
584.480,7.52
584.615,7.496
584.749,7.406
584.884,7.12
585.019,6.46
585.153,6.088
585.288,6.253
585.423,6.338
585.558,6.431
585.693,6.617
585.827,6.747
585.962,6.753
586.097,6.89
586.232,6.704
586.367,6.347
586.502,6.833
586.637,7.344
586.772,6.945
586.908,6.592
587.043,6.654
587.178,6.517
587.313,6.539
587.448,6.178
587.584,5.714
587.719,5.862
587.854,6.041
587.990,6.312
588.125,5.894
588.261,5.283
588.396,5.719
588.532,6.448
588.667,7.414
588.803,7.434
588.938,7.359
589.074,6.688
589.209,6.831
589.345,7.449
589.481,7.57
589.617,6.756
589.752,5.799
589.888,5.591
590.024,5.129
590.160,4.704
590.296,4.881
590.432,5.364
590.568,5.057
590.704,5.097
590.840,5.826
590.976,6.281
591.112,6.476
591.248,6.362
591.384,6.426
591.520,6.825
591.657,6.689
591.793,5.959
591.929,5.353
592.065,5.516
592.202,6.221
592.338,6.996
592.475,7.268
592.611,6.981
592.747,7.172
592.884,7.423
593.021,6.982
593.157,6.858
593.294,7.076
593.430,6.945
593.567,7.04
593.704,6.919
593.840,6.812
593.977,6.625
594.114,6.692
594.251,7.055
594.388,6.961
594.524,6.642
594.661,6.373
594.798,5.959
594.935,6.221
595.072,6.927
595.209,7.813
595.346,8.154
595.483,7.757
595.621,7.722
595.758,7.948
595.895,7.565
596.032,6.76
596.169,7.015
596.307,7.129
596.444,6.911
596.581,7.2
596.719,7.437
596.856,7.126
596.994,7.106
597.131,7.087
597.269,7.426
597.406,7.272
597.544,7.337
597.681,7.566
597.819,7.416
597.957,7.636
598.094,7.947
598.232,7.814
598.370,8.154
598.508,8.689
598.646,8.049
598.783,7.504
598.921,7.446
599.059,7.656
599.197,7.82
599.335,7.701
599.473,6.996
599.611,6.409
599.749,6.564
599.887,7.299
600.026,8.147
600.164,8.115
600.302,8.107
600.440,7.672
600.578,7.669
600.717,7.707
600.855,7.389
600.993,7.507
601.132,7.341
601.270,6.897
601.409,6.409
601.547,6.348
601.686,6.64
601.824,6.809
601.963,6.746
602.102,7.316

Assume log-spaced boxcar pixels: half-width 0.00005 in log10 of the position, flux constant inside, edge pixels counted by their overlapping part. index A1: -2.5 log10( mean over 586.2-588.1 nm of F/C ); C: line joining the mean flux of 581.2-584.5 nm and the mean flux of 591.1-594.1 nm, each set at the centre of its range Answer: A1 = 0.12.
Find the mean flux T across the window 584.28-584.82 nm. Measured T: 7.51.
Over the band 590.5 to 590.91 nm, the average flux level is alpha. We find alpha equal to 5.33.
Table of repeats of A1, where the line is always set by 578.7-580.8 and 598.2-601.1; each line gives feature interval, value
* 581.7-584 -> -0.06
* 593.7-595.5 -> 0.09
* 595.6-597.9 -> 0.04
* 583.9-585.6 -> 0.04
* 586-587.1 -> 0.07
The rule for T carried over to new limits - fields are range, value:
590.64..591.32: 6.02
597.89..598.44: 7.89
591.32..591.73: 6.63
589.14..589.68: 7.15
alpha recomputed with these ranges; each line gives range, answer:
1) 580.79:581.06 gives 6.41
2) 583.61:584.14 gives 6.76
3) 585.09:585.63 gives 6.27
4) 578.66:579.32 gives 7.11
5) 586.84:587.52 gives 6.49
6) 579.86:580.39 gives 6.94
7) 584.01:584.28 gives 7.27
